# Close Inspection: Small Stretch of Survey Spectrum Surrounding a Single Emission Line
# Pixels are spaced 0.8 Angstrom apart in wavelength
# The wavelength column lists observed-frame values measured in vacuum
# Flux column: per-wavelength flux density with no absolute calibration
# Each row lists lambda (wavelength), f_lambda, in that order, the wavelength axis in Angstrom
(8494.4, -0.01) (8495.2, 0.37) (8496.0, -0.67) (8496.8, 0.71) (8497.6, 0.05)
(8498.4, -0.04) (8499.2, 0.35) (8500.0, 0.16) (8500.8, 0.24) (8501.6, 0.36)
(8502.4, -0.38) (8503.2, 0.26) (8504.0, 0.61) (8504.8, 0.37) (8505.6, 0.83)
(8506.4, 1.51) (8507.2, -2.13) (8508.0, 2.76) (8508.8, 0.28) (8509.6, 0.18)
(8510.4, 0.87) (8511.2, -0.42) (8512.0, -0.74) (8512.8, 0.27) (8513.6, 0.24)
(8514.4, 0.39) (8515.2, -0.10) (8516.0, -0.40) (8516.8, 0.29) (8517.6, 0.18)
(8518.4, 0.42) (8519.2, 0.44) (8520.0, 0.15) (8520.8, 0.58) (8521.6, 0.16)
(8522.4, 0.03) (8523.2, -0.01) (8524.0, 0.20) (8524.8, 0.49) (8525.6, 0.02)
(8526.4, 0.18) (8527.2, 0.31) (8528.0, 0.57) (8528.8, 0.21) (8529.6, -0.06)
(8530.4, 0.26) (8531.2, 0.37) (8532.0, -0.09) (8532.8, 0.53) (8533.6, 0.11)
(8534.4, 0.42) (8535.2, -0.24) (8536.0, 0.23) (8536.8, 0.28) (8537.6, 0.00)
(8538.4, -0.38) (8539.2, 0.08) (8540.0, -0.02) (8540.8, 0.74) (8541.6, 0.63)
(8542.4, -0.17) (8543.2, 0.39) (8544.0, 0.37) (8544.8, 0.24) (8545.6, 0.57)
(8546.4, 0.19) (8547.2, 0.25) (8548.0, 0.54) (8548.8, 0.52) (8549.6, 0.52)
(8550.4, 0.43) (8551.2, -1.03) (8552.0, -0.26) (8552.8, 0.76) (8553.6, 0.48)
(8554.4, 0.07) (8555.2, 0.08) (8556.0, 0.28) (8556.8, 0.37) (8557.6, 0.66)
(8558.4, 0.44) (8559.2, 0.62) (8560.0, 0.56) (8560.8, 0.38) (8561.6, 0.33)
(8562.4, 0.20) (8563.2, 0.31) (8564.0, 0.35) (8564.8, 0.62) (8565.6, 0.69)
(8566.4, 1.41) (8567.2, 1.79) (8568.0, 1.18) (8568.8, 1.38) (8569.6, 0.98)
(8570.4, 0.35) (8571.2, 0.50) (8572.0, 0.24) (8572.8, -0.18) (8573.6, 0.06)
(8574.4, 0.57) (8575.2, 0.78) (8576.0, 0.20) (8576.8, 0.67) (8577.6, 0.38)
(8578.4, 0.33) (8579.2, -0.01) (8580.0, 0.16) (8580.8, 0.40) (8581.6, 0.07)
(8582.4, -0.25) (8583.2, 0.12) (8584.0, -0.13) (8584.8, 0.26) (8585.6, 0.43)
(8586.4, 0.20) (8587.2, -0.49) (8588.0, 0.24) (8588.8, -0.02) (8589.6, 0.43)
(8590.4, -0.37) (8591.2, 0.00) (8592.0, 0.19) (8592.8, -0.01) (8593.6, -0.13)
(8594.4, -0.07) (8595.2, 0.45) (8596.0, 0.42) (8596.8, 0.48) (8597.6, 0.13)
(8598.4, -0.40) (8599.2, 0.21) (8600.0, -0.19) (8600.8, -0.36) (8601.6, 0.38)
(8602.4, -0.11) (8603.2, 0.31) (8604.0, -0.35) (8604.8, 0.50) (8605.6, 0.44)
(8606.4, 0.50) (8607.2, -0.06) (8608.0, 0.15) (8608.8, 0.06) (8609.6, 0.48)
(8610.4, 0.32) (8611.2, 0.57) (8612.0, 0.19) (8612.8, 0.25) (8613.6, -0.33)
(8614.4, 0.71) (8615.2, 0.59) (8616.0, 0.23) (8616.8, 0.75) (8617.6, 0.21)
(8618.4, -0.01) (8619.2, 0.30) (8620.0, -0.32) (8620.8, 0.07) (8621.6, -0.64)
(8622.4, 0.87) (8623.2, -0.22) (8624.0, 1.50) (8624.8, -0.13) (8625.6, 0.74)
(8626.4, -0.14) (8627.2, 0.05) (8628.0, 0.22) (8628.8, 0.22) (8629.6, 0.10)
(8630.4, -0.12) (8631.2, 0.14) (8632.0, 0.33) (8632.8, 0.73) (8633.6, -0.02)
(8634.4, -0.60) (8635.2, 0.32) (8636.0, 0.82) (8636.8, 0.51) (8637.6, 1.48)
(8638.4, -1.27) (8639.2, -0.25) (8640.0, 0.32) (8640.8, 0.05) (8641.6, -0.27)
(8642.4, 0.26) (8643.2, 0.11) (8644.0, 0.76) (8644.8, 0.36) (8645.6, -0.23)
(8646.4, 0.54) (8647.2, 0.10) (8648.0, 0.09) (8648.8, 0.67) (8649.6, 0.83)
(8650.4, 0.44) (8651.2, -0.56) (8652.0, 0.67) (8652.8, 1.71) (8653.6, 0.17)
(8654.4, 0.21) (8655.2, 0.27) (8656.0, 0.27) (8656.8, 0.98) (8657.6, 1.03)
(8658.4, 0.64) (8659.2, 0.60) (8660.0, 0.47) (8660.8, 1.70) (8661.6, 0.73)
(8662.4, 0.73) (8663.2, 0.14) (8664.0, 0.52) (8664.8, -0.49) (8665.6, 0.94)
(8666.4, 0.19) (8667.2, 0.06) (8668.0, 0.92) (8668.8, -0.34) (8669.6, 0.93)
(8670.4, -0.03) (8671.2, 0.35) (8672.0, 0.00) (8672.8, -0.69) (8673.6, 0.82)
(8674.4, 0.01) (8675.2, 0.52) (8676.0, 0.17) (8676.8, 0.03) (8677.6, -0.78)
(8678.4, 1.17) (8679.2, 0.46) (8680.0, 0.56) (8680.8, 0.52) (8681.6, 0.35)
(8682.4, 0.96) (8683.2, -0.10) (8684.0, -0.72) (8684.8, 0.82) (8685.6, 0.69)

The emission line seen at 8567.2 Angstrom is H-gamma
